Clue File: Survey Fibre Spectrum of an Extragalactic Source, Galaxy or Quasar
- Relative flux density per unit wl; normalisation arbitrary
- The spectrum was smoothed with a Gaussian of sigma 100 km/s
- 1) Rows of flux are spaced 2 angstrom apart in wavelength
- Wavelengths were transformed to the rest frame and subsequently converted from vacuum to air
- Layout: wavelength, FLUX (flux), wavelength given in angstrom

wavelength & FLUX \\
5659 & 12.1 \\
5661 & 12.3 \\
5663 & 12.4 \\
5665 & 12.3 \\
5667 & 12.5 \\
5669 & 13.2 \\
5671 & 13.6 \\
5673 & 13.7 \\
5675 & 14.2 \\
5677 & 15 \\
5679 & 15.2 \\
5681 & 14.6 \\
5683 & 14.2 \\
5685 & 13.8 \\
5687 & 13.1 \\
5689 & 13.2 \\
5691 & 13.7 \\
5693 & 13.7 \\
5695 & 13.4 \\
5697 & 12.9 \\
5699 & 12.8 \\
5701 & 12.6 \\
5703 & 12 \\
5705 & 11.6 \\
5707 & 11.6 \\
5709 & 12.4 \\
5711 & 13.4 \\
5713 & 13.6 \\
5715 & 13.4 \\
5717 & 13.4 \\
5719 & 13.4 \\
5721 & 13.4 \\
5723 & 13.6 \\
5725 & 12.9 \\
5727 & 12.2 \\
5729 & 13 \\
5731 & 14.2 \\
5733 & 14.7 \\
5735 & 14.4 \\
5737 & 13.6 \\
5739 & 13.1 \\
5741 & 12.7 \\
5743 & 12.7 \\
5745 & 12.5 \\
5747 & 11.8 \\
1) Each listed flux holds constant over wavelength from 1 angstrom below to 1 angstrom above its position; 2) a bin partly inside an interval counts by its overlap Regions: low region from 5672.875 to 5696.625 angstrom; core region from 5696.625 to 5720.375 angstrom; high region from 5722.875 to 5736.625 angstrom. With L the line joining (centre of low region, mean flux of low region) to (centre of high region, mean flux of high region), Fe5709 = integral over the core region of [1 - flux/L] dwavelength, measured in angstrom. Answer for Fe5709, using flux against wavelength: 1.71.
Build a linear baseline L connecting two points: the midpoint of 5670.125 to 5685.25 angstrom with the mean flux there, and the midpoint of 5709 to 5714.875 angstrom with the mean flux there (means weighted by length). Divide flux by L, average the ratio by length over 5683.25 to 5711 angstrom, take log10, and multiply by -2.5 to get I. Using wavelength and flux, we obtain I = 0.07 mag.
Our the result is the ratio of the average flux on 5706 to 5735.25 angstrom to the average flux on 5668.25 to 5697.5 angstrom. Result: 1.0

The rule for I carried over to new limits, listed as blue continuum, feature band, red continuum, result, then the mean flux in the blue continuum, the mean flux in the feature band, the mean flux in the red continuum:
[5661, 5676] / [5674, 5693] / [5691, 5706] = -0.09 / 13.1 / 14.1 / 12.8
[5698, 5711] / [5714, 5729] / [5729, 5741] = 0.00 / 12.3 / 13.2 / 13.8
